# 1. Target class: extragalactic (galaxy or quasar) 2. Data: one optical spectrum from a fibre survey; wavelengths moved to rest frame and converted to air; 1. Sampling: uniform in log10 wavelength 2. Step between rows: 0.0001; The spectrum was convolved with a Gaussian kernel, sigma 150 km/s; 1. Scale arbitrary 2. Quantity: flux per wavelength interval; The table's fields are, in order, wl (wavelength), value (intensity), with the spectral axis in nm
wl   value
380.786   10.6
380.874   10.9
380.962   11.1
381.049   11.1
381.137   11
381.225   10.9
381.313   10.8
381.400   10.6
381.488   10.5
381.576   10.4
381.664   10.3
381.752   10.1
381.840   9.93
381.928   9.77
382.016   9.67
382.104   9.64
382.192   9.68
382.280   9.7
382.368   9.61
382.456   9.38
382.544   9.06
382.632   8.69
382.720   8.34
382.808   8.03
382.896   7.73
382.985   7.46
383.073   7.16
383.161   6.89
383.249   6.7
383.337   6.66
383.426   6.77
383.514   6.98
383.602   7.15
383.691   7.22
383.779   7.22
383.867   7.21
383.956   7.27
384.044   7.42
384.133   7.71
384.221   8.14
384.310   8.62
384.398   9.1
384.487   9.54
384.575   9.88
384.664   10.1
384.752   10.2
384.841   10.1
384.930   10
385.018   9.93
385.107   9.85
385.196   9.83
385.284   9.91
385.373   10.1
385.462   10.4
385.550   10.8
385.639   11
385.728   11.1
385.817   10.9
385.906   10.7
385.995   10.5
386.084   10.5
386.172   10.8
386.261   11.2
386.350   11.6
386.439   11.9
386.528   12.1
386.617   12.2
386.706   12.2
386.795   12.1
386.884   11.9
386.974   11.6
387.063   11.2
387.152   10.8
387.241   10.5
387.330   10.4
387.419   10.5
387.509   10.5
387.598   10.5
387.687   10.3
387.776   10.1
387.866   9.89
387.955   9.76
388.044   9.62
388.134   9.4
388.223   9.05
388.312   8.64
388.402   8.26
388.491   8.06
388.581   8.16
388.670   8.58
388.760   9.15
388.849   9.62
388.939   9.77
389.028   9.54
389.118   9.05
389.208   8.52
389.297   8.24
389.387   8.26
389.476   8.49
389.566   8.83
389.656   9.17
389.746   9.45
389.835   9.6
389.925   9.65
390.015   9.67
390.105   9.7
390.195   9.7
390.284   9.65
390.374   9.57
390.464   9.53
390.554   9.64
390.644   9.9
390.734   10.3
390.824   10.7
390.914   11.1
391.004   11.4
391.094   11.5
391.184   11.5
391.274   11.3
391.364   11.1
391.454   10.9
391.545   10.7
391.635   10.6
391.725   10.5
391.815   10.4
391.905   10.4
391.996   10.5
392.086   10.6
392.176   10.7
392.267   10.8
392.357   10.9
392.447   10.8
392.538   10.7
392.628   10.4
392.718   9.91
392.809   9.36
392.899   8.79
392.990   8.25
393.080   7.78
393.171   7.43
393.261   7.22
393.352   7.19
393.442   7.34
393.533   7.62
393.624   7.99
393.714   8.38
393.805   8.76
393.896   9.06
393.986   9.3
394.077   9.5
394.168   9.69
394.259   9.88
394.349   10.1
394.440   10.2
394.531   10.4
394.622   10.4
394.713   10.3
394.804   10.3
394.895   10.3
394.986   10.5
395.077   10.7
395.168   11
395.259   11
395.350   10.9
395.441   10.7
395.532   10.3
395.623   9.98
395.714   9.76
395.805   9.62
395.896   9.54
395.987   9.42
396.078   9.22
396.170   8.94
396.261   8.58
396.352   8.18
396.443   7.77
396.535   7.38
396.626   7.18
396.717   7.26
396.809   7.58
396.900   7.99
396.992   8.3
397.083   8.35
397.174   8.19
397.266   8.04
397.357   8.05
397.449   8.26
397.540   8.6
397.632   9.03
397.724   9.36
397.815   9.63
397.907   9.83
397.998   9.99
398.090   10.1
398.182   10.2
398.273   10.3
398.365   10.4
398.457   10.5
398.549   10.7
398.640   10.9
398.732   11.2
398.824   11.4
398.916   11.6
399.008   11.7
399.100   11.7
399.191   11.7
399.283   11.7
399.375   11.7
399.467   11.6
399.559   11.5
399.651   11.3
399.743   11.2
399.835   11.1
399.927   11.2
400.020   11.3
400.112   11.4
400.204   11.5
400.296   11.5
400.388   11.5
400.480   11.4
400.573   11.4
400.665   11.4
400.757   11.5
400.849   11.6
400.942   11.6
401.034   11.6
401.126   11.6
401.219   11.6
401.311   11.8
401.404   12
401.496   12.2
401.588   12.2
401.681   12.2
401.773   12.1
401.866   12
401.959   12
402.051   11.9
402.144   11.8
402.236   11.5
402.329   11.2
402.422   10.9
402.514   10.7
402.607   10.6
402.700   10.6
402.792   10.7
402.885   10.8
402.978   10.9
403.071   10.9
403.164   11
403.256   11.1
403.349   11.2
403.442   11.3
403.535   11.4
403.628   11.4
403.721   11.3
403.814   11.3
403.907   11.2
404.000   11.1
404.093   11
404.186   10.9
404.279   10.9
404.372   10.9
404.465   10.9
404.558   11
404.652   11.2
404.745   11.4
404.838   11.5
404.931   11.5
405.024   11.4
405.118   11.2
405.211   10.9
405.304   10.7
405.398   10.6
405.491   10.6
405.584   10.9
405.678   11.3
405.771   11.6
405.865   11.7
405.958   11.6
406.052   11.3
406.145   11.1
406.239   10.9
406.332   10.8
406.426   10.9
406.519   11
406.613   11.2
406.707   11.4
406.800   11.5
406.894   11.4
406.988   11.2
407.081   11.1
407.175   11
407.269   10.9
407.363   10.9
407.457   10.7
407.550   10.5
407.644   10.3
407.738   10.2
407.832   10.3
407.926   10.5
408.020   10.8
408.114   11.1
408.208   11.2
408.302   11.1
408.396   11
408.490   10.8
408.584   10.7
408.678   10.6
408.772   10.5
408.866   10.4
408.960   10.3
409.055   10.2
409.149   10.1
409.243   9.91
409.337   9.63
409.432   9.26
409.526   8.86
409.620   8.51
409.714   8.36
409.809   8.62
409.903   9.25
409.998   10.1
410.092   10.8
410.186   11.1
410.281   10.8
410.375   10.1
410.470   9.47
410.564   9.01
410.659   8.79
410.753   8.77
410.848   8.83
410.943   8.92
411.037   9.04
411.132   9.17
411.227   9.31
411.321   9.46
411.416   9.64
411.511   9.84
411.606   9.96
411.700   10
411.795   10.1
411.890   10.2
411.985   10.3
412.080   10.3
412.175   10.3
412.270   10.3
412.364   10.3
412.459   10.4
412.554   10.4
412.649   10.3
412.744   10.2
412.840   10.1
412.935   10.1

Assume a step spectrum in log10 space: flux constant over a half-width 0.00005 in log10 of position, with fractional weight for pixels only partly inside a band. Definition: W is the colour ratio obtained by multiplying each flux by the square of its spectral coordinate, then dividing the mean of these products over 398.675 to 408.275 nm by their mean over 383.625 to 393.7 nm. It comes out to 1.24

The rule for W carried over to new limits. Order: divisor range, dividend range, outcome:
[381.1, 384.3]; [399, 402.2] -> 1.48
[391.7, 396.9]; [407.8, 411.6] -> 1.13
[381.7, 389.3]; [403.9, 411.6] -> 1.23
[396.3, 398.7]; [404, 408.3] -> 1.29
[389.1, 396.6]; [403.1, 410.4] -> 1.19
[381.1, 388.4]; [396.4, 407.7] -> 1.22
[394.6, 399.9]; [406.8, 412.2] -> 1.08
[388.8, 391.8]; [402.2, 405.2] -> 1.20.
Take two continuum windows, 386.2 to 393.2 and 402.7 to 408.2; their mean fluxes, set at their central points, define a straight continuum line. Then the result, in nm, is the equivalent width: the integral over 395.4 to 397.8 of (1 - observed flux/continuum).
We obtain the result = 0.41 nm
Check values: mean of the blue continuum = 10.1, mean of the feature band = 8.69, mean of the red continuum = 11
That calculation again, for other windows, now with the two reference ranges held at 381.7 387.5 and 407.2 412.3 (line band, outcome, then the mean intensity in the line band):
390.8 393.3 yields -0.136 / 10.2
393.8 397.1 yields 0.110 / 9.43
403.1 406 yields -0.364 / 11.2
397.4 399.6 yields -0.169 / 10.6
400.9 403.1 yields -0.359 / 11.5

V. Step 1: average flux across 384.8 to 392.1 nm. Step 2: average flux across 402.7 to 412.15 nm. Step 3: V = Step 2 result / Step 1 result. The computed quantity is 1.0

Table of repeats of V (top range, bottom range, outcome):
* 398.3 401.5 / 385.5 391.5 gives 1.12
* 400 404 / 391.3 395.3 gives 1.17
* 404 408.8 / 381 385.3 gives 1.23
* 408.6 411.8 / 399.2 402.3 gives 0.83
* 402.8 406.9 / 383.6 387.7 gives 1.10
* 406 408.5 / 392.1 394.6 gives 1.18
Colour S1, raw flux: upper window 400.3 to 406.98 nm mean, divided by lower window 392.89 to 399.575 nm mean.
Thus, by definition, 1.2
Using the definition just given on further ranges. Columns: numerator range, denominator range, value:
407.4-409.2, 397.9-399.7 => 0.96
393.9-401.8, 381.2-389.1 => 1.07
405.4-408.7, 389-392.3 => 1.09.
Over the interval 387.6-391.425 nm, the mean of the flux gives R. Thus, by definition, 9.62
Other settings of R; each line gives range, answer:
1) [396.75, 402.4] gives 10.8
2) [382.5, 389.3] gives 9.47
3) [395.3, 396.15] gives 9.91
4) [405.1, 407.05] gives 11.1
